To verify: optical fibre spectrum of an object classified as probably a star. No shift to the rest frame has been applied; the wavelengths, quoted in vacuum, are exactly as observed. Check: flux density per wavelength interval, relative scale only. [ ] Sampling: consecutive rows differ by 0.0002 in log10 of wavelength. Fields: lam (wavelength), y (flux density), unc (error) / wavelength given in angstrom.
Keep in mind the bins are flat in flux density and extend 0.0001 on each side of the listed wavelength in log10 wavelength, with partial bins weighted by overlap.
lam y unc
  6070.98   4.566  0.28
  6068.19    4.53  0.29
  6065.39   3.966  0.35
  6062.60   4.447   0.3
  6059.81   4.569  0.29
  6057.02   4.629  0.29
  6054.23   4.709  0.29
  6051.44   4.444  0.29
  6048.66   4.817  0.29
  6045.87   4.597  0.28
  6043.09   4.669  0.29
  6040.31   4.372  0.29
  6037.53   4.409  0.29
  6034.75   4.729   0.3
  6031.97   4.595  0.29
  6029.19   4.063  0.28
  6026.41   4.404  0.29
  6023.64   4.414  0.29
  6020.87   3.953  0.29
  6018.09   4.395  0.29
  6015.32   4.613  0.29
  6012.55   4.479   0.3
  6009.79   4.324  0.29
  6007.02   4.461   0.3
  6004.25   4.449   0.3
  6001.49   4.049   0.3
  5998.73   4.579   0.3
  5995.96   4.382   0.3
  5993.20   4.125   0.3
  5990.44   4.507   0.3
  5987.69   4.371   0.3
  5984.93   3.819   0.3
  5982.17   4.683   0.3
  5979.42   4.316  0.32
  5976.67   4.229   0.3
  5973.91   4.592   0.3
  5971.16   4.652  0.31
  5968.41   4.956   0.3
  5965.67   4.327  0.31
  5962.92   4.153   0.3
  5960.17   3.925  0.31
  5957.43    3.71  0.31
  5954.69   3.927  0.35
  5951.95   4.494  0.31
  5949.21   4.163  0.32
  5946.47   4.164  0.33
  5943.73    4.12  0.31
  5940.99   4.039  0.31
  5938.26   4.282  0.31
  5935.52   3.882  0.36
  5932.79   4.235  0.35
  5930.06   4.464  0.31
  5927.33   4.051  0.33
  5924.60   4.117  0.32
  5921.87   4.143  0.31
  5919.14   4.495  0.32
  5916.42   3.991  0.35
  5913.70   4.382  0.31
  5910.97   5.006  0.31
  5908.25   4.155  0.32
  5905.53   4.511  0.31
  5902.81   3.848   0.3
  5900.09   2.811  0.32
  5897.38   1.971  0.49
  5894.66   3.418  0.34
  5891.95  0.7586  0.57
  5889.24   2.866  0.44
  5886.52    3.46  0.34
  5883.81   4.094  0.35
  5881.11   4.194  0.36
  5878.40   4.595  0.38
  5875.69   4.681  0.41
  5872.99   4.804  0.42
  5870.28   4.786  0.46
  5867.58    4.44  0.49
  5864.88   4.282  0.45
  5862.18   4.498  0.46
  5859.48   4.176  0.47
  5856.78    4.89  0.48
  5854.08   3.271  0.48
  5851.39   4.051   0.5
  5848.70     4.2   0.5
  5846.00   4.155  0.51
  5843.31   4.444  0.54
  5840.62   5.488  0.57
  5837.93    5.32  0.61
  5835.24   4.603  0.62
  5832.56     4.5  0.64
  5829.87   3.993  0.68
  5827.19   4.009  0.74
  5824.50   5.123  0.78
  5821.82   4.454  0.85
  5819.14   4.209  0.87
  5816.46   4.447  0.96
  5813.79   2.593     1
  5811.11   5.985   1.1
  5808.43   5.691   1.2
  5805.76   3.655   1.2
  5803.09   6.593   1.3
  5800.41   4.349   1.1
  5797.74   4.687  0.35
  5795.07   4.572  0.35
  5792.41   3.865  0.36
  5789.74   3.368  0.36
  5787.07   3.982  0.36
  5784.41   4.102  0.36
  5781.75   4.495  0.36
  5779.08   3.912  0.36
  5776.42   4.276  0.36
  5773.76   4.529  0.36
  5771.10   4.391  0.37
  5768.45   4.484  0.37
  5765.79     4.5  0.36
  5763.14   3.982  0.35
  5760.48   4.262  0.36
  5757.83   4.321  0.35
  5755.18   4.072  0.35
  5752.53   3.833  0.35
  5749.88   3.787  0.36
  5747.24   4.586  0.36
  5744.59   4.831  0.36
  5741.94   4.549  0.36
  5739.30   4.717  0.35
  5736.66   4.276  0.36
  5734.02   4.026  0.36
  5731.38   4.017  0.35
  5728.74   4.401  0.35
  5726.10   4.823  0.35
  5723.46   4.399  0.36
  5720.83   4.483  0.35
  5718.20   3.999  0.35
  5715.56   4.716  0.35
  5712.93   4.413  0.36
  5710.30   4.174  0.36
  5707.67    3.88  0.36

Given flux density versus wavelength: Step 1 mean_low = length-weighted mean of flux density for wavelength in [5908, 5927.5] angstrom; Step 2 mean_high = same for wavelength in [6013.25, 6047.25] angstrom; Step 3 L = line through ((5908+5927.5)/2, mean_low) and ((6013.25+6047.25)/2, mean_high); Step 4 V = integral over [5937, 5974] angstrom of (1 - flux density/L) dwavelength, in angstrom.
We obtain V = 1.0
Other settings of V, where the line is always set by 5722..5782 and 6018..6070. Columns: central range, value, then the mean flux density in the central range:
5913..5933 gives 0.8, 4.23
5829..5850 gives -1.1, 4.6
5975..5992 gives 0.4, 4.32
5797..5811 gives -2.4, 5.09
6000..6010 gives 0.3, 4.32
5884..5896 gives 4.4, 2.77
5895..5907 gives 3.0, 3.3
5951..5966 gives 1.2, 4.06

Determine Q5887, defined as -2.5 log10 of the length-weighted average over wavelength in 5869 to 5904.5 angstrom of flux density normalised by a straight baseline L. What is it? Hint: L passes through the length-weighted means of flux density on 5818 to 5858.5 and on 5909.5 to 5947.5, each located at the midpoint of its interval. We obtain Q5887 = 0.21 mag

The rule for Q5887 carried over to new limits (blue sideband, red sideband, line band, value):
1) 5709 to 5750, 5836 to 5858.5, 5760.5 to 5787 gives 0.04 mag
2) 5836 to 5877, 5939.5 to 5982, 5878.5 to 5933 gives 0.17 mag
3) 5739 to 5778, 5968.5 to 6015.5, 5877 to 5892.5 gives 0.25 mag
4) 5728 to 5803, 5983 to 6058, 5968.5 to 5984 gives -0.03 mag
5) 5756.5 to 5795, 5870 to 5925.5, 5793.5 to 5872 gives -0.13 mag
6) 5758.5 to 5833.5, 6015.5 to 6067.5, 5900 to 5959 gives 0.07 mag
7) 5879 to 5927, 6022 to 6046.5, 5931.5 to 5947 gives -0.06 mag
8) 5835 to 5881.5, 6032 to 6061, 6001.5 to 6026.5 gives 0.05 mag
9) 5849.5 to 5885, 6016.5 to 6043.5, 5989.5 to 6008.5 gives 0.01 mag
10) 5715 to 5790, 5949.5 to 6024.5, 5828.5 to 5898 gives 0.05 mag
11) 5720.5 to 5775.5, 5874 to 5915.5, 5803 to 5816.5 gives -0.16 mag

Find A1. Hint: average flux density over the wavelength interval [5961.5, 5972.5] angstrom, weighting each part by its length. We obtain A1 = 4.52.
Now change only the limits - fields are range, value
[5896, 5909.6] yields 3.46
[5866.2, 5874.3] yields 4.67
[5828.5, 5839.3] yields 4.61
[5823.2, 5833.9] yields 4.4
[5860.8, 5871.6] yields 4.5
